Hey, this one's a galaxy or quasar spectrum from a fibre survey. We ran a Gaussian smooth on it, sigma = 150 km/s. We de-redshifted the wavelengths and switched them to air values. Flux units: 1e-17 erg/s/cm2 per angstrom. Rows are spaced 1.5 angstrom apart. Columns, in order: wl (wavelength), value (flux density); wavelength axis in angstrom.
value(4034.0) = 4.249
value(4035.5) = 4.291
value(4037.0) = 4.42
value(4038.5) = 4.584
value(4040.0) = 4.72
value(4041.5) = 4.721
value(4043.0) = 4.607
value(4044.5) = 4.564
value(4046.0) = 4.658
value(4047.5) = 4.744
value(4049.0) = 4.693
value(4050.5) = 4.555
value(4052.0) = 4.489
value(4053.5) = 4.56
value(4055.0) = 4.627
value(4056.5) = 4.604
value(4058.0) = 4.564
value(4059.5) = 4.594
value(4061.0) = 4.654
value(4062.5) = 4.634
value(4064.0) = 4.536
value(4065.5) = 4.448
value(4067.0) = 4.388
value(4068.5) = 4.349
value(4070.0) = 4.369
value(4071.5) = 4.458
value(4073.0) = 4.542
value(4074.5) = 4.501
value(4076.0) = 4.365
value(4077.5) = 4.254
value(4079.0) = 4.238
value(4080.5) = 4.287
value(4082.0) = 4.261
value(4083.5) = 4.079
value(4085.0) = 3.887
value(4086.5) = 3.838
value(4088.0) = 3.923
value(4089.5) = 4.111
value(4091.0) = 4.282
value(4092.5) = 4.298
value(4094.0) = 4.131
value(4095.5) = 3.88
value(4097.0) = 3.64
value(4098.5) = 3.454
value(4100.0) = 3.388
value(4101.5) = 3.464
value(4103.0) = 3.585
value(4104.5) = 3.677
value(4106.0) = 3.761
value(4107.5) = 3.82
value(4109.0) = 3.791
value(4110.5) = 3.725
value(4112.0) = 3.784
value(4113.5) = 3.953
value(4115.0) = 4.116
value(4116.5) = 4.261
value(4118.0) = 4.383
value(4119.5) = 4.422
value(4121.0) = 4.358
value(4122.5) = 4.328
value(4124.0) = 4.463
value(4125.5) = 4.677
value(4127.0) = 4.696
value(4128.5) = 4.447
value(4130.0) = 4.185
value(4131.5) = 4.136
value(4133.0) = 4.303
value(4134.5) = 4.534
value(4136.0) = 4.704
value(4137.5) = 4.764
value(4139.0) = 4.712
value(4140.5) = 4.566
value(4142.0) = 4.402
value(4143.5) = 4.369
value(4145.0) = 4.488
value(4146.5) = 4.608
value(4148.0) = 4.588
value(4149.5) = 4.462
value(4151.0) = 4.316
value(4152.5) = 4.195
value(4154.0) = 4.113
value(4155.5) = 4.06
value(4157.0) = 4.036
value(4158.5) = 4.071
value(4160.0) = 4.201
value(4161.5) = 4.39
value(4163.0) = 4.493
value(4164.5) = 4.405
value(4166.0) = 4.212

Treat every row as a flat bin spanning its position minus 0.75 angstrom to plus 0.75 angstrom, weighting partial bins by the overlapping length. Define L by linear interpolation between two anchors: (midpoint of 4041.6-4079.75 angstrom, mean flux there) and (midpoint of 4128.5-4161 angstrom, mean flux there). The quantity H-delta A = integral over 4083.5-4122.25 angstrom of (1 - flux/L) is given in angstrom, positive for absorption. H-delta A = 4.5 angstrom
